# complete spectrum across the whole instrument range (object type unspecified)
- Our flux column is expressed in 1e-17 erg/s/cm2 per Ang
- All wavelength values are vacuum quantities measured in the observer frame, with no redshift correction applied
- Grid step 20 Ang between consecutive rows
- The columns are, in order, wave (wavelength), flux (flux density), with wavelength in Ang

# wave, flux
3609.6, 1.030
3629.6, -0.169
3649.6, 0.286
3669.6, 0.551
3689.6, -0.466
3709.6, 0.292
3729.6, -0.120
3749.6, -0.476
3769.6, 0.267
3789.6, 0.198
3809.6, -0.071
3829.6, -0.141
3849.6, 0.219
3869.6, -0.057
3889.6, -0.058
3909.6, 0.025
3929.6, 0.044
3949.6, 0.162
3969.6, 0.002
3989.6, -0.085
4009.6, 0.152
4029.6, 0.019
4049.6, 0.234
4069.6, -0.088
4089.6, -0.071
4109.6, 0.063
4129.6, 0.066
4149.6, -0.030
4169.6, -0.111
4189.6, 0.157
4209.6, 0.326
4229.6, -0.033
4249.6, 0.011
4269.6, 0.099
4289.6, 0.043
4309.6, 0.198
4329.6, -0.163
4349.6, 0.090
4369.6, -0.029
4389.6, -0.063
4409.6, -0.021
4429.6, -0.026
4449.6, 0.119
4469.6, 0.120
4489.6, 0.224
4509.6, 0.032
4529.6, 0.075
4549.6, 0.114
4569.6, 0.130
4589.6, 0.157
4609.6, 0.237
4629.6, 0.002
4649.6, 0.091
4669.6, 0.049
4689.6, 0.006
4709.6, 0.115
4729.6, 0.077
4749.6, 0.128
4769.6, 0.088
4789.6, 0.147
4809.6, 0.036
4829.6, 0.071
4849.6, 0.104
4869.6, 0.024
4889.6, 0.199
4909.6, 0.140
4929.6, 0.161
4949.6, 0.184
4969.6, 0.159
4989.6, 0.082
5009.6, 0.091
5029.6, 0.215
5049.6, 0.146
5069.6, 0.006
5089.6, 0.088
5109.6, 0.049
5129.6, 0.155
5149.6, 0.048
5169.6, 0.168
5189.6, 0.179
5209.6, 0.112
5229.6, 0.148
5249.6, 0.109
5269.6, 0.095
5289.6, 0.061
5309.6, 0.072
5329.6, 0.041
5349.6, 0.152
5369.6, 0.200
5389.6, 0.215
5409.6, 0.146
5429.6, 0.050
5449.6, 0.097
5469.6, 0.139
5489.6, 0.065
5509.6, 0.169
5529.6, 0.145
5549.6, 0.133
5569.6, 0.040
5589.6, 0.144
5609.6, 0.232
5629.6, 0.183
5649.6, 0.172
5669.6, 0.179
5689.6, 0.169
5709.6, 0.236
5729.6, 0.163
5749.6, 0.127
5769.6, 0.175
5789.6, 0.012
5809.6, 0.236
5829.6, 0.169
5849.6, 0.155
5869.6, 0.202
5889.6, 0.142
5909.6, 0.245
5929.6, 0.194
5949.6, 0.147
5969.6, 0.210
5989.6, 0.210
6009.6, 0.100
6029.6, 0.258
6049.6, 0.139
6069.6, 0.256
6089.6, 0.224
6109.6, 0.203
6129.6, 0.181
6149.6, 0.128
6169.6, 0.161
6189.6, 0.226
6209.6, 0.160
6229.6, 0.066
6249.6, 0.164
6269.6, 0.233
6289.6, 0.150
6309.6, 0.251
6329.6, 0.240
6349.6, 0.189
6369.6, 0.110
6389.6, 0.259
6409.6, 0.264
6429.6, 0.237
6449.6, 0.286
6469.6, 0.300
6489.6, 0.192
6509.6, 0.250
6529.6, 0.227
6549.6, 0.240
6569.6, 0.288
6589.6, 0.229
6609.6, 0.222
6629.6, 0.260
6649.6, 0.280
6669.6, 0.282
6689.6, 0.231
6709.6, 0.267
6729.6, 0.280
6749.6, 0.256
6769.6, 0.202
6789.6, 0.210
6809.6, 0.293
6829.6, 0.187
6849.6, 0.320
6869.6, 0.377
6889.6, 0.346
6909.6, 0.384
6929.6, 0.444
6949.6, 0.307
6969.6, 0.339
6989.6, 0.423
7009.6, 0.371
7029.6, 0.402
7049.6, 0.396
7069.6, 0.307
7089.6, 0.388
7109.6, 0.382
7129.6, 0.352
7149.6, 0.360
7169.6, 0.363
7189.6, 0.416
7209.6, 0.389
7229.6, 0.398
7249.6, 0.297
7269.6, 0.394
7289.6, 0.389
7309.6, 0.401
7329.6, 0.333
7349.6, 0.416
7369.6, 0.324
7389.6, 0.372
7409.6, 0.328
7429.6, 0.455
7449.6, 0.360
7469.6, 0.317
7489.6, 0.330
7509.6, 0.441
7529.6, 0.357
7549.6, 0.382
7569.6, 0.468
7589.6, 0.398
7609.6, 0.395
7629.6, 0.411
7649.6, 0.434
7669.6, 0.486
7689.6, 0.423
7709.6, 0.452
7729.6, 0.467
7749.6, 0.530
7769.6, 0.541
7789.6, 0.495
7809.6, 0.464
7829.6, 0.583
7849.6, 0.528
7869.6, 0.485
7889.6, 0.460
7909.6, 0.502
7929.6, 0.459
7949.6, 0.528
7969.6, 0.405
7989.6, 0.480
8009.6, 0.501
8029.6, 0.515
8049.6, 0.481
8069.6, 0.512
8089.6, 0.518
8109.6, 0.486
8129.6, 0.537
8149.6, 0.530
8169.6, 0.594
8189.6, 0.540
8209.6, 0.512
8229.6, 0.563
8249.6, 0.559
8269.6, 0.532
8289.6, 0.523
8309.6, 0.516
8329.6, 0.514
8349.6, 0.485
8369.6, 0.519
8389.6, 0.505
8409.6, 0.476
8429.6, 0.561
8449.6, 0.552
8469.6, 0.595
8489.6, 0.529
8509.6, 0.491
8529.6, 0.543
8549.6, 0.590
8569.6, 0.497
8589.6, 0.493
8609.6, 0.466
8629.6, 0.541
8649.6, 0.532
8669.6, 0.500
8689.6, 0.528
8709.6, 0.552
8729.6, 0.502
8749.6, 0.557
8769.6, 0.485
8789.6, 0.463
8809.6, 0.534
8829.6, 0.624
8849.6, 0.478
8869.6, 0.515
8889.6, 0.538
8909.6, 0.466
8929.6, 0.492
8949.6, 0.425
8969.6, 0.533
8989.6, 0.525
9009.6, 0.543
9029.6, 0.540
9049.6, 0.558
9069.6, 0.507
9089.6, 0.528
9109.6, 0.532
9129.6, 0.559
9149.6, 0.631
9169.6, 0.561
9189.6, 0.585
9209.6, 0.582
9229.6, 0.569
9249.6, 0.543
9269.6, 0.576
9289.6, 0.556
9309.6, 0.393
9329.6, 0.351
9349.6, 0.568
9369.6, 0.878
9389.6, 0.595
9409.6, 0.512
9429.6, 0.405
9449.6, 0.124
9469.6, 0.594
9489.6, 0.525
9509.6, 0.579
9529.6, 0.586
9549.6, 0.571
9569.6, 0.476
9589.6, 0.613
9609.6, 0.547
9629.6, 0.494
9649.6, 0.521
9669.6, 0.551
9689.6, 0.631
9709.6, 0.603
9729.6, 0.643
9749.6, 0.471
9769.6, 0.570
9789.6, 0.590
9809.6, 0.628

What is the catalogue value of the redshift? 0.722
